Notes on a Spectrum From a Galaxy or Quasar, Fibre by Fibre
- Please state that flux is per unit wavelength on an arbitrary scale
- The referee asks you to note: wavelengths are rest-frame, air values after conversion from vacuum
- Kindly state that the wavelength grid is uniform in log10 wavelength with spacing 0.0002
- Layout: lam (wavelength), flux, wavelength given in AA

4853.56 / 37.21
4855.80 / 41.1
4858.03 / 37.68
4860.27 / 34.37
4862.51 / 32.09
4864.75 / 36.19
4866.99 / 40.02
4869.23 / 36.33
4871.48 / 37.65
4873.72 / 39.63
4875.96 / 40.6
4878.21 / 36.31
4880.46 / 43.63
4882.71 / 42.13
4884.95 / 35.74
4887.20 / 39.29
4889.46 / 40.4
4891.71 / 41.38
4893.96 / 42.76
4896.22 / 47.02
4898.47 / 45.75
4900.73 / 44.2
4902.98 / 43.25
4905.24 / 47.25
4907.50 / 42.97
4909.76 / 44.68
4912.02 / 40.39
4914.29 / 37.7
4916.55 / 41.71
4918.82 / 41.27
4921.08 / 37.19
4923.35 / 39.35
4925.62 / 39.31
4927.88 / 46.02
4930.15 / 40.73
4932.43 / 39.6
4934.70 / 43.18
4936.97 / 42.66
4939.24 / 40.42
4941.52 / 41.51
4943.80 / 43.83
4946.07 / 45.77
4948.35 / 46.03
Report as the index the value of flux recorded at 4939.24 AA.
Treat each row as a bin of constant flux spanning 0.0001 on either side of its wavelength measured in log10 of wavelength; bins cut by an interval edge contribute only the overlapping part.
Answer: 40.42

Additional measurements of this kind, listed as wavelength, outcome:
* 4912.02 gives 40.39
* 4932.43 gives 39.6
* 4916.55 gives 41.71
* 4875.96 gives 40.6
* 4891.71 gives 41.38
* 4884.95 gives 35.74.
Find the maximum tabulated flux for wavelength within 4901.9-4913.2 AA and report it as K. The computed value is 47.25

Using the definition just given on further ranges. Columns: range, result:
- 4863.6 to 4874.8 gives 40.02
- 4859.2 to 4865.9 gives 36.19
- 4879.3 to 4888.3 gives 43.63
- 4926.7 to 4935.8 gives 46.02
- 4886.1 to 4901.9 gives 47.02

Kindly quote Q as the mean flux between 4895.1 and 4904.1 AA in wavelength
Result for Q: 45.1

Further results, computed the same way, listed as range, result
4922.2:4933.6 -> 41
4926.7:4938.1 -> 42.4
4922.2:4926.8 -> 39.4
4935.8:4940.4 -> 41.6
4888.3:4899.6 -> 43.4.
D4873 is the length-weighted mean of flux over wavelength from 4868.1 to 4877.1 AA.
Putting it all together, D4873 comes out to 38.6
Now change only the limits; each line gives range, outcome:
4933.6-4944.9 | 42.3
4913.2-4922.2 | 39.5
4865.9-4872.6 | 38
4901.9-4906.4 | 45.2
